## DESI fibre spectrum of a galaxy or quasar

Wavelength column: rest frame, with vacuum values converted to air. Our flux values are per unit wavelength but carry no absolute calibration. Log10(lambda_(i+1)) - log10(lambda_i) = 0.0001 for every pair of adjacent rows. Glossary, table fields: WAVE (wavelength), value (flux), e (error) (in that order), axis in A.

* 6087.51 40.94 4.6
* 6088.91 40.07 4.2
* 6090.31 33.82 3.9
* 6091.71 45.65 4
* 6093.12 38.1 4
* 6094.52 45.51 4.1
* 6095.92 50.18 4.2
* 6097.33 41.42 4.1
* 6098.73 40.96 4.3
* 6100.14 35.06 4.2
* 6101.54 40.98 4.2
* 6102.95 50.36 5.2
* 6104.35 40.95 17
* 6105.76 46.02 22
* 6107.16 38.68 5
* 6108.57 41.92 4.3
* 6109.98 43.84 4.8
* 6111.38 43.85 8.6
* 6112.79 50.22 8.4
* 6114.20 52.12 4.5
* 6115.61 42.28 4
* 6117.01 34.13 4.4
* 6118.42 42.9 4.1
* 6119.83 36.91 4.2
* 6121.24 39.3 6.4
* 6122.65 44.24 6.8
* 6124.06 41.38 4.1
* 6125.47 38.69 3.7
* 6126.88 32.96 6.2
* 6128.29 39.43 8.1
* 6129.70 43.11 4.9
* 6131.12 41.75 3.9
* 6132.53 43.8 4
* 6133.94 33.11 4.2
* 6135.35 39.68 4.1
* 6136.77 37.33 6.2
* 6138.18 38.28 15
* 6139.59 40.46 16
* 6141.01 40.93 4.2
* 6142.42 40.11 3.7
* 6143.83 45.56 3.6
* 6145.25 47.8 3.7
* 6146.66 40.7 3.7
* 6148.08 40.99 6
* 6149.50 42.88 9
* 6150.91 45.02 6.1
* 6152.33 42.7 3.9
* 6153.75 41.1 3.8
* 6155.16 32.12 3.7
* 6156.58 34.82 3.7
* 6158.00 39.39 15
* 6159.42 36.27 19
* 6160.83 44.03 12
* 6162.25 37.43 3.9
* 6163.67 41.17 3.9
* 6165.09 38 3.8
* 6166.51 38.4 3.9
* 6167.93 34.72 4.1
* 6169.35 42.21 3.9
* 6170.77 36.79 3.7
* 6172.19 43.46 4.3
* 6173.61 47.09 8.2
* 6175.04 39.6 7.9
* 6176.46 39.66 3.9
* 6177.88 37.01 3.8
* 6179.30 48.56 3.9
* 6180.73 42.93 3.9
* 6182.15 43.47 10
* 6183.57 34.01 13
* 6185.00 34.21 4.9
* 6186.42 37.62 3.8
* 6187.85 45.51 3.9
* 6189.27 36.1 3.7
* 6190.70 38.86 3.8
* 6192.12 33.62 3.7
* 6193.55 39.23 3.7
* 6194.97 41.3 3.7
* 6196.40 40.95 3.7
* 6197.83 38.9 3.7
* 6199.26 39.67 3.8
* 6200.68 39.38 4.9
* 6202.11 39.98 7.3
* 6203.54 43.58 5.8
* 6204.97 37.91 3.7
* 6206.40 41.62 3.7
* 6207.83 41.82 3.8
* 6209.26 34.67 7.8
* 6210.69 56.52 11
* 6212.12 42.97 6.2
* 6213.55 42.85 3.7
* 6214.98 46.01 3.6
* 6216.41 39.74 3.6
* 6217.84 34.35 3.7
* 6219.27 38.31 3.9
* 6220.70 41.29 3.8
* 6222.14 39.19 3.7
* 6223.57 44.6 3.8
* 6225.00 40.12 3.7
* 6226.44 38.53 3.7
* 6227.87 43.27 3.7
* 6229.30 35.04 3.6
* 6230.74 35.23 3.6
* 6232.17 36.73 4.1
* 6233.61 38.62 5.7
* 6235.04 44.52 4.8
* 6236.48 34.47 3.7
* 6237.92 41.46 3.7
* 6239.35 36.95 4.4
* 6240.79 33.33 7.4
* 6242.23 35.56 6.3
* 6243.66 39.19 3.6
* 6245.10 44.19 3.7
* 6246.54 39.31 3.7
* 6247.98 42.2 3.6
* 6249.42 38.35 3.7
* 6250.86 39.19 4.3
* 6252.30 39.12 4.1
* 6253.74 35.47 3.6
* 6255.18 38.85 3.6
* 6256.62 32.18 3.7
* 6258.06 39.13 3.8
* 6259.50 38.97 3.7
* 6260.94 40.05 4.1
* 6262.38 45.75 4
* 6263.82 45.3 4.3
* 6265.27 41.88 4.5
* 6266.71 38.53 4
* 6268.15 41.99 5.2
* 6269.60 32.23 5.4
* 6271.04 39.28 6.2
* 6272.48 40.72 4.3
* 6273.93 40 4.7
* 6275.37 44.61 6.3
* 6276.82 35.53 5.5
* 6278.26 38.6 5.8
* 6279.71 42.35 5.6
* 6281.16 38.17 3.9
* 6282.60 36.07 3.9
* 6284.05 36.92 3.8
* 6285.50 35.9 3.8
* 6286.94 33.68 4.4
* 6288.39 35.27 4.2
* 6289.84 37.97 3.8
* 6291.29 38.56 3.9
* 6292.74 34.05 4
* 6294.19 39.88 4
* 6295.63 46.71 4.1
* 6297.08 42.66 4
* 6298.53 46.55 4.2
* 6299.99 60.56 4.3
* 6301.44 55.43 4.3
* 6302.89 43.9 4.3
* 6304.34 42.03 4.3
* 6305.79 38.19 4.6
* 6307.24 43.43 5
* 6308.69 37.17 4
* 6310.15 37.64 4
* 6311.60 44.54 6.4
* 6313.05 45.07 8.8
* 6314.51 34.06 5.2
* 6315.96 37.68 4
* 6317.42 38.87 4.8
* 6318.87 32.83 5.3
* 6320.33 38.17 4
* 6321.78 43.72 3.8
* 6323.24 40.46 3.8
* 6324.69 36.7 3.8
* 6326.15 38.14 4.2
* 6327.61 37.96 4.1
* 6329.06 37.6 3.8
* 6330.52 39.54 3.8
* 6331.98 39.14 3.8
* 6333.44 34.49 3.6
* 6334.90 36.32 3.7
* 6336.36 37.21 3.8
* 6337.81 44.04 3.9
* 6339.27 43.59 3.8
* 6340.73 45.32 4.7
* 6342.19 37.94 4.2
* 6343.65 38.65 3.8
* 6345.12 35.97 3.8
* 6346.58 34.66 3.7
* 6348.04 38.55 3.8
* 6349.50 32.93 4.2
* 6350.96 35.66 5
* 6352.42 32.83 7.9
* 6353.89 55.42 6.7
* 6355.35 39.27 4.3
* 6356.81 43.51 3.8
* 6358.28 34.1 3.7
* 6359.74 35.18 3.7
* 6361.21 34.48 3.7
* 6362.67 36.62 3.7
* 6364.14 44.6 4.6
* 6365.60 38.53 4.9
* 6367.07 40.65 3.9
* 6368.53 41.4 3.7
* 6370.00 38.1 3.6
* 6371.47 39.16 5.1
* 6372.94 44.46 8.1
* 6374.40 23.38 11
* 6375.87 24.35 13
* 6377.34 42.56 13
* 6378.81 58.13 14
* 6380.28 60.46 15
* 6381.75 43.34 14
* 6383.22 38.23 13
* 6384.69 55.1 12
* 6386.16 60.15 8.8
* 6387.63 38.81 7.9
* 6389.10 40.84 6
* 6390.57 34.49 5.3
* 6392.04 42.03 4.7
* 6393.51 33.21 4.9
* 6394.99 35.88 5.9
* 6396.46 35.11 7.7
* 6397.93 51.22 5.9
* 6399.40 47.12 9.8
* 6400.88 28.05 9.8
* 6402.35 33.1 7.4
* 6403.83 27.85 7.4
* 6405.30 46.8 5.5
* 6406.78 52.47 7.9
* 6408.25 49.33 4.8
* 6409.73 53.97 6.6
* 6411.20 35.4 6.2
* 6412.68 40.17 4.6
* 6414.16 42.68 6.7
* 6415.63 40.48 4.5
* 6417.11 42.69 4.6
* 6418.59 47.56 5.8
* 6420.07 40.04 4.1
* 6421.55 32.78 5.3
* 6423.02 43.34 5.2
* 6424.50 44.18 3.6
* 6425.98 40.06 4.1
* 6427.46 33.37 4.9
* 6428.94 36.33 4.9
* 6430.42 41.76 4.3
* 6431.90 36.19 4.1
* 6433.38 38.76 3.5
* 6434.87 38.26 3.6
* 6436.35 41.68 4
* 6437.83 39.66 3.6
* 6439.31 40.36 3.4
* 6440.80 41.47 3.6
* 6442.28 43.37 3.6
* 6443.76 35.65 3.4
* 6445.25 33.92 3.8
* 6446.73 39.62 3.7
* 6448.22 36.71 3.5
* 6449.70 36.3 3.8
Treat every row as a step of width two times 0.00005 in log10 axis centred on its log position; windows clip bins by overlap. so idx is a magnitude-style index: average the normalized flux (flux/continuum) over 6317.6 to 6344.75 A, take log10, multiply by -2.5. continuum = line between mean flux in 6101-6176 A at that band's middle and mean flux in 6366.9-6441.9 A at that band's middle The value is 0.06 mag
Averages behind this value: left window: 41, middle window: 38.9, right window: 41.1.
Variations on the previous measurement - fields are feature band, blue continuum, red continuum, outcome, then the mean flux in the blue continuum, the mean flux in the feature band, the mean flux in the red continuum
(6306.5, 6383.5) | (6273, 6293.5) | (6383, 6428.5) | 0.01 mag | 37.7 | 39.4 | 41.5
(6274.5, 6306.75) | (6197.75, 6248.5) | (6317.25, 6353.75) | -0.06 mag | 40.1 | 41.1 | 38.3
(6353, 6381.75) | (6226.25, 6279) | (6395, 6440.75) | -0.02 mag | 39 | 40.8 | 40.6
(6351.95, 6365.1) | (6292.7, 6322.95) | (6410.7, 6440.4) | 0.04 mag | 42.2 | 39.7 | 39.8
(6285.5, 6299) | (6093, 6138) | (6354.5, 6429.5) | 0.05 mag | 41.6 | 39.2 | 40.9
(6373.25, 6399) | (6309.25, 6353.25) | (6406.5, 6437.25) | -0.06 mag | 38.4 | 42.3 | 41.3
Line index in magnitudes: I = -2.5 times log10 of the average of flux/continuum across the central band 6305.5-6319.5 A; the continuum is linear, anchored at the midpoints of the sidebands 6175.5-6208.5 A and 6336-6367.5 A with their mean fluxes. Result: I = 0.01 mag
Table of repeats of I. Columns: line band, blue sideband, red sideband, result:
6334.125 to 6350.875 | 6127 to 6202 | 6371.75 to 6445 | 0.06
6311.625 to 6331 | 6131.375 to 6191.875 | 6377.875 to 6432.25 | 0.08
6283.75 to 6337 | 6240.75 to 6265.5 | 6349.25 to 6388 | 0.01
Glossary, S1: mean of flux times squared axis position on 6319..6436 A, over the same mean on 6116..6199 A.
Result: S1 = 1.1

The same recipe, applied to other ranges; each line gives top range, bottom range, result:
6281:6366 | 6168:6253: 1.03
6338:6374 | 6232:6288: 1.04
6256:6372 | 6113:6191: 1.04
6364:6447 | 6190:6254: 1.09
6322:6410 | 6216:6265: 1.07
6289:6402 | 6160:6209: 1.07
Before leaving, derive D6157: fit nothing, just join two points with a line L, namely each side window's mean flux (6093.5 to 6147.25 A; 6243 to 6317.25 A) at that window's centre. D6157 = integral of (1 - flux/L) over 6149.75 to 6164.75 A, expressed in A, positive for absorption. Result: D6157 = 0.7 A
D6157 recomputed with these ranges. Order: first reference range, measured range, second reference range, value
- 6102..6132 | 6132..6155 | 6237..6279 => 0.30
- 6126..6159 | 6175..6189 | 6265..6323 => 0.00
